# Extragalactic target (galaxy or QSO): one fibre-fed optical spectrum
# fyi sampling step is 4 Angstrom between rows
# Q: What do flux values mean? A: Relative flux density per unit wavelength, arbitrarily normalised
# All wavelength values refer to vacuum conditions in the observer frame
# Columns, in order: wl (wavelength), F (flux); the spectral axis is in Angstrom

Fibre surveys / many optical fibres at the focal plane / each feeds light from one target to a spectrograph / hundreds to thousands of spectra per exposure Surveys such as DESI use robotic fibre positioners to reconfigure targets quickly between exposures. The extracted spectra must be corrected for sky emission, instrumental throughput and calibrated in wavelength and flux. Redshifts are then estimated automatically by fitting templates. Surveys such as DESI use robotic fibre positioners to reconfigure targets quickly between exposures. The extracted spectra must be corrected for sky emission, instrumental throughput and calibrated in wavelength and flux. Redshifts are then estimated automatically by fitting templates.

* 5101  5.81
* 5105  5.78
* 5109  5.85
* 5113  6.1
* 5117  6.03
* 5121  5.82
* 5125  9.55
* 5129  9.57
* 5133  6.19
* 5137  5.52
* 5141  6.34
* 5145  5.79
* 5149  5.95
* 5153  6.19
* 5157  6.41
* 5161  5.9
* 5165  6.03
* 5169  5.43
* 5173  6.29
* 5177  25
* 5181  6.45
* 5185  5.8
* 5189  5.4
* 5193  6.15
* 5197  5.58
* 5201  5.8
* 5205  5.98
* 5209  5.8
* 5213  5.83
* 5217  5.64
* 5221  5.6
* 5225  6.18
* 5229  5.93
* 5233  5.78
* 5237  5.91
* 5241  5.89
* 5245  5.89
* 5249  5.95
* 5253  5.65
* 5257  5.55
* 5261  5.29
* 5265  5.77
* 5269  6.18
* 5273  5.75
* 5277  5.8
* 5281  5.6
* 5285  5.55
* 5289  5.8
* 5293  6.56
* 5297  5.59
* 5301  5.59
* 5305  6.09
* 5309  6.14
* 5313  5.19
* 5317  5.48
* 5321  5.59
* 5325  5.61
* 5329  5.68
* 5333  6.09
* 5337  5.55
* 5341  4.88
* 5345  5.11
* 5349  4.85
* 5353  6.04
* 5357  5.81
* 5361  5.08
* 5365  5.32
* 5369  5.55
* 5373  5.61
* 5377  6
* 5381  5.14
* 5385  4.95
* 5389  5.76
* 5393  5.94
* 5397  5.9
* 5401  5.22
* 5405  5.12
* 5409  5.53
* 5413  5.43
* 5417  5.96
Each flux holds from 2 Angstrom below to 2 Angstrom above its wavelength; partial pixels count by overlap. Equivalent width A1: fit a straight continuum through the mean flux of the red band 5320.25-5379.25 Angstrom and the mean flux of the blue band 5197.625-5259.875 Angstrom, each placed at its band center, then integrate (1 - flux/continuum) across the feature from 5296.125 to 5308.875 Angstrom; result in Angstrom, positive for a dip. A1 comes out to -0.4 Angstrom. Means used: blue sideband 5.81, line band 5.83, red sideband 5.51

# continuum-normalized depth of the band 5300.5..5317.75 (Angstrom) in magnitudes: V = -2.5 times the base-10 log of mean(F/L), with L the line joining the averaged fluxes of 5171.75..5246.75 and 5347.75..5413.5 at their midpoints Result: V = 0.066 mag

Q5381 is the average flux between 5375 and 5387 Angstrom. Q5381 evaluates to 5.36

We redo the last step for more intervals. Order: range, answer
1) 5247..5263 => 5.61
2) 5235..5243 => 5.9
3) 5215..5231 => 5.84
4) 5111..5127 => 6.88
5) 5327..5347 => 5.46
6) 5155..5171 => 5.94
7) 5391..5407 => 5.55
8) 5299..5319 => 5.7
